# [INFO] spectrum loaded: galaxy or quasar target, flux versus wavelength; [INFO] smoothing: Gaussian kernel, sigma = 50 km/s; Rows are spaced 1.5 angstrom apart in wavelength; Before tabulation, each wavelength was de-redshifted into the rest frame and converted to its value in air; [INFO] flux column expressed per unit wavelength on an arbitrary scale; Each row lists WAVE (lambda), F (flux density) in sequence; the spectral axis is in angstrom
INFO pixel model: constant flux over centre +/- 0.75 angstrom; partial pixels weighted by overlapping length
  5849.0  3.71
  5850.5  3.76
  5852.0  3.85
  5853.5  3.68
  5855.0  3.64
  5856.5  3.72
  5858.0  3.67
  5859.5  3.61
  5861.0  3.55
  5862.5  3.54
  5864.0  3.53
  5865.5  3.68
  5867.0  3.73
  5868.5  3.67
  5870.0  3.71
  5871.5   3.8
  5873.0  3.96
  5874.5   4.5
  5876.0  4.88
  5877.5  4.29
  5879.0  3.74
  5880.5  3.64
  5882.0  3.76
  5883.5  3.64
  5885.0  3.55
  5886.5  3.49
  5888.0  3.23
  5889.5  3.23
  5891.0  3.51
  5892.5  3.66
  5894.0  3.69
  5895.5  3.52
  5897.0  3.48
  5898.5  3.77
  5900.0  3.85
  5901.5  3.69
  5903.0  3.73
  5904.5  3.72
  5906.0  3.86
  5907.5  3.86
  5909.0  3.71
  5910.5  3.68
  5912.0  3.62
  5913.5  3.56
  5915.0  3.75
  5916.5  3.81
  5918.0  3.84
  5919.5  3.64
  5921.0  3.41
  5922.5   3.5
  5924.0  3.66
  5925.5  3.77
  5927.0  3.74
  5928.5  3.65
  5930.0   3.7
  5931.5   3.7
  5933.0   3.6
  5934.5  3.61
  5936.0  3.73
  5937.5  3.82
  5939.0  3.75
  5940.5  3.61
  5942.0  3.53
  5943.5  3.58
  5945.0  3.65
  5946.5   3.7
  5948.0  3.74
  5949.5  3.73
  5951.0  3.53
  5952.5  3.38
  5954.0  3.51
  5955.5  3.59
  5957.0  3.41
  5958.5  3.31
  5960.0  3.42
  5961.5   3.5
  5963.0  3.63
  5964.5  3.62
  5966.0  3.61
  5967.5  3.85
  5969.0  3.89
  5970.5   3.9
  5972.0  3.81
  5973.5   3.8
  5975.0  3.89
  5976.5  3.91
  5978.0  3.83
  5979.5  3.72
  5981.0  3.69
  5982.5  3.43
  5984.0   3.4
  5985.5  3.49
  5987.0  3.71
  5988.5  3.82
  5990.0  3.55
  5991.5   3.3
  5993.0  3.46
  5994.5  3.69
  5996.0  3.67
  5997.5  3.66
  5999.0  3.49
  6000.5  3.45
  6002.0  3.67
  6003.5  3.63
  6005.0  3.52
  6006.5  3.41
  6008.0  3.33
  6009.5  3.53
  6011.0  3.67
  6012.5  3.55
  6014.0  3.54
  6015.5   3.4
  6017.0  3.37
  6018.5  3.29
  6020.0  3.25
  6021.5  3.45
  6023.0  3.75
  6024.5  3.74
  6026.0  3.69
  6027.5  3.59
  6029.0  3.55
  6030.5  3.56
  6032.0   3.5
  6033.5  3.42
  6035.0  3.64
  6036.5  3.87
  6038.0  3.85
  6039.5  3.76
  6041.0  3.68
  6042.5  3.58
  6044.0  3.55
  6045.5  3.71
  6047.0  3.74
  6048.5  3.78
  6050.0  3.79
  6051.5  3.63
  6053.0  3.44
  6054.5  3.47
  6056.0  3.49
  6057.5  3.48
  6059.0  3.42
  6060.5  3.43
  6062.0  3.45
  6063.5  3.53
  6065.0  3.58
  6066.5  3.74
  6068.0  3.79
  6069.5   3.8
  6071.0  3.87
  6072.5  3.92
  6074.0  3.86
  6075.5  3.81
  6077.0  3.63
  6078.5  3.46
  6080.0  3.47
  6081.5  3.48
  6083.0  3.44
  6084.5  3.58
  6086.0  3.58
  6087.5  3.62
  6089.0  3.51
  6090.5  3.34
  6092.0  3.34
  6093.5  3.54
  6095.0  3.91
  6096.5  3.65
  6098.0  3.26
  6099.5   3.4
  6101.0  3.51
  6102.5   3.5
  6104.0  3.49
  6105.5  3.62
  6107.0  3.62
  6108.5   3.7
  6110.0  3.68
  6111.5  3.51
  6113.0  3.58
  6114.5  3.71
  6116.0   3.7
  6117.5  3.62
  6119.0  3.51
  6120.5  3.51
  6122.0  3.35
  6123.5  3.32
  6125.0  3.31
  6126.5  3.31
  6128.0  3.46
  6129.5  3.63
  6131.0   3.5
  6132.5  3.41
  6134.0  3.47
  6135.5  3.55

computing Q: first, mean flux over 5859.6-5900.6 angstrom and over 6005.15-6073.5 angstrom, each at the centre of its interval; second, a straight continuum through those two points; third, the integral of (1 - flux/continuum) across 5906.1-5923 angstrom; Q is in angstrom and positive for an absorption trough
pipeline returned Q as 0.1 angstrom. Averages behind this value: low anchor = 3.72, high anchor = 3.59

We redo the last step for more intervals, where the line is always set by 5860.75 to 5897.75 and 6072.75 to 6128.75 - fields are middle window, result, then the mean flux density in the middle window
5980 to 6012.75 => 0.7 angstrom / 3.55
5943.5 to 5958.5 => 0.4 angstrom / 3.57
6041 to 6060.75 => 0.0 angstrom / 3.59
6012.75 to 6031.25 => 0.5 angstrom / 3.52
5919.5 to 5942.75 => 0.2 angstrom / 3.65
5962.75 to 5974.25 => -0.4 angstrom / 3.77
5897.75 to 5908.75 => -0.2 angstrom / 3.78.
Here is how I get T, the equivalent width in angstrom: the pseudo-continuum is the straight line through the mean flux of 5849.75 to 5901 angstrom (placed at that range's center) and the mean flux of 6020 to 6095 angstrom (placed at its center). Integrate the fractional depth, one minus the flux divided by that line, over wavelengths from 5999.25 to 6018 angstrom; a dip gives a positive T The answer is 0.7 angstrom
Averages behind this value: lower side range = 3.72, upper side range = 3.61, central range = 3.5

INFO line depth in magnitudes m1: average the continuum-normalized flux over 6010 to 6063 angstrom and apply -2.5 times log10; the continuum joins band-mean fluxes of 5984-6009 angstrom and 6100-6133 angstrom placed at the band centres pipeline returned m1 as -0.01 mag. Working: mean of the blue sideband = 3.55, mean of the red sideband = 3.52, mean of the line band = 3.57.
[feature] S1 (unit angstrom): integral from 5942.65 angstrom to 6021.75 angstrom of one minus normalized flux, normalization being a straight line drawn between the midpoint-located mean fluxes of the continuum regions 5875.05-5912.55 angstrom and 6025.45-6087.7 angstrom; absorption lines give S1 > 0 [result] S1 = 1.8 angstrom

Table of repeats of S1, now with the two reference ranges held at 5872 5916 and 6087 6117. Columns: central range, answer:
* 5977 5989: 0.1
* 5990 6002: 0.4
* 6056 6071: 0.0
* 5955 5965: 0.5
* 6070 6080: -0.4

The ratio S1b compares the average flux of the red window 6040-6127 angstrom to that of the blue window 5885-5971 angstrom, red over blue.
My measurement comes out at 0.98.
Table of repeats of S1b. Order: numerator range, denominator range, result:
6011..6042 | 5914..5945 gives 0.97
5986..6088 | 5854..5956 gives 0.97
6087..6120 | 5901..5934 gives 0.96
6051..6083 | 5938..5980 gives 0.99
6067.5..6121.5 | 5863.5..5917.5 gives 0.96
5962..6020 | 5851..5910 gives 0.97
